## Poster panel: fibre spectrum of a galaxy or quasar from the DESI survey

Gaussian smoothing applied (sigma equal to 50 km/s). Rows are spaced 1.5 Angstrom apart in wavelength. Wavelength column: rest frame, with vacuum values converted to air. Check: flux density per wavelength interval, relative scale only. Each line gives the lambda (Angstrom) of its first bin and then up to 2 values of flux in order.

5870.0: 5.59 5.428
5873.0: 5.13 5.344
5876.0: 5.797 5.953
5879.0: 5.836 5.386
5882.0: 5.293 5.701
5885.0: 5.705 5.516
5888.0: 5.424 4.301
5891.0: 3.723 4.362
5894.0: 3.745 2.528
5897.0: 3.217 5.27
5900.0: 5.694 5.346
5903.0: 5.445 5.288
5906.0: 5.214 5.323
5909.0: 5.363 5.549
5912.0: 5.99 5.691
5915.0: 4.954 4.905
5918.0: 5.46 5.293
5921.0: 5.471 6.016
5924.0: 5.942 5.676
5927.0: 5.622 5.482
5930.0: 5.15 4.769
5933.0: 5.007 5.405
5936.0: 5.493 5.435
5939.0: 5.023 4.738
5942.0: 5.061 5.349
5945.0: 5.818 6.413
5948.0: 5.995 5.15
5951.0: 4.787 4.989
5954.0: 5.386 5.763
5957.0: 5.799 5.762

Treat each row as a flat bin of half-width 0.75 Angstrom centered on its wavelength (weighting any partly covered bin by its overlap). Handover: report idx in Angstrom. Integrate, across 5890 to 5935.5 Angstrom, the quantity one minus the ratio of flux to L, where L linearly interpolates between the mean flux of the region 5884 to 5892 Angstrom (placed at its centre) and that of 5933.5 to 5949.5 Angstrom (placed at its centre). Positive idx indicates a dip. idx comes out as 0.78 Angstrom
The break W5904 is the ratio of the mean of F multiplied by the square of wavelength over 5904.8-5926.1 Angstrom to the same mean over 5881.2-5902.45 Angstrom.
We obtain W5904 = 1.2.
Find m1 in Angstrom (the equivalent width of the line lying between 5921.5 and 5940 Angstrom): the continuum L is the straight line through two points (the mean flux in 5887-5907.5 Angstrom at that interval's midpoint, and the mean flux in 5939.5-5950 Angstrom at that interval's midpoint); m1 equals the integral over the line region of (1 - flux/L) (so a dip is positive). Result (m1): -0.6 Angstrom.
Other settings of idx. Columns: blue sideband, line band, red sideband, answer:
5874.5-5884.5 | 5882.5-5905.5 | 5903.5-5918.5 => 3.1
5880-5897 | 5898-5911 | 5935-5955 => -1.5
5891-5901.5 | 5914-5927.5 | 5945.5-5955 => -2.0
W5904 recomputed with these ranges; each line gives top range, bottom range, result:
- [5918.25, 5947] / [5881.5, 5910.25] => 1.13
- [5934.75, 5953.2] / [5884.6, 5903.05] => 1.19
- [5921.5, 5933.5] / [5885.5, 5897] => 1.32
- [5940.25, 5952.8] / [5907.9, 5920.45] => 1.01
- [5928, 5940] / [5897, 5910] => 1.00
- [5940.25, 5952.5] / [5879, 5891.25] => 1.06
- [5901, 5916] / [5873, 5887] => 0.98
